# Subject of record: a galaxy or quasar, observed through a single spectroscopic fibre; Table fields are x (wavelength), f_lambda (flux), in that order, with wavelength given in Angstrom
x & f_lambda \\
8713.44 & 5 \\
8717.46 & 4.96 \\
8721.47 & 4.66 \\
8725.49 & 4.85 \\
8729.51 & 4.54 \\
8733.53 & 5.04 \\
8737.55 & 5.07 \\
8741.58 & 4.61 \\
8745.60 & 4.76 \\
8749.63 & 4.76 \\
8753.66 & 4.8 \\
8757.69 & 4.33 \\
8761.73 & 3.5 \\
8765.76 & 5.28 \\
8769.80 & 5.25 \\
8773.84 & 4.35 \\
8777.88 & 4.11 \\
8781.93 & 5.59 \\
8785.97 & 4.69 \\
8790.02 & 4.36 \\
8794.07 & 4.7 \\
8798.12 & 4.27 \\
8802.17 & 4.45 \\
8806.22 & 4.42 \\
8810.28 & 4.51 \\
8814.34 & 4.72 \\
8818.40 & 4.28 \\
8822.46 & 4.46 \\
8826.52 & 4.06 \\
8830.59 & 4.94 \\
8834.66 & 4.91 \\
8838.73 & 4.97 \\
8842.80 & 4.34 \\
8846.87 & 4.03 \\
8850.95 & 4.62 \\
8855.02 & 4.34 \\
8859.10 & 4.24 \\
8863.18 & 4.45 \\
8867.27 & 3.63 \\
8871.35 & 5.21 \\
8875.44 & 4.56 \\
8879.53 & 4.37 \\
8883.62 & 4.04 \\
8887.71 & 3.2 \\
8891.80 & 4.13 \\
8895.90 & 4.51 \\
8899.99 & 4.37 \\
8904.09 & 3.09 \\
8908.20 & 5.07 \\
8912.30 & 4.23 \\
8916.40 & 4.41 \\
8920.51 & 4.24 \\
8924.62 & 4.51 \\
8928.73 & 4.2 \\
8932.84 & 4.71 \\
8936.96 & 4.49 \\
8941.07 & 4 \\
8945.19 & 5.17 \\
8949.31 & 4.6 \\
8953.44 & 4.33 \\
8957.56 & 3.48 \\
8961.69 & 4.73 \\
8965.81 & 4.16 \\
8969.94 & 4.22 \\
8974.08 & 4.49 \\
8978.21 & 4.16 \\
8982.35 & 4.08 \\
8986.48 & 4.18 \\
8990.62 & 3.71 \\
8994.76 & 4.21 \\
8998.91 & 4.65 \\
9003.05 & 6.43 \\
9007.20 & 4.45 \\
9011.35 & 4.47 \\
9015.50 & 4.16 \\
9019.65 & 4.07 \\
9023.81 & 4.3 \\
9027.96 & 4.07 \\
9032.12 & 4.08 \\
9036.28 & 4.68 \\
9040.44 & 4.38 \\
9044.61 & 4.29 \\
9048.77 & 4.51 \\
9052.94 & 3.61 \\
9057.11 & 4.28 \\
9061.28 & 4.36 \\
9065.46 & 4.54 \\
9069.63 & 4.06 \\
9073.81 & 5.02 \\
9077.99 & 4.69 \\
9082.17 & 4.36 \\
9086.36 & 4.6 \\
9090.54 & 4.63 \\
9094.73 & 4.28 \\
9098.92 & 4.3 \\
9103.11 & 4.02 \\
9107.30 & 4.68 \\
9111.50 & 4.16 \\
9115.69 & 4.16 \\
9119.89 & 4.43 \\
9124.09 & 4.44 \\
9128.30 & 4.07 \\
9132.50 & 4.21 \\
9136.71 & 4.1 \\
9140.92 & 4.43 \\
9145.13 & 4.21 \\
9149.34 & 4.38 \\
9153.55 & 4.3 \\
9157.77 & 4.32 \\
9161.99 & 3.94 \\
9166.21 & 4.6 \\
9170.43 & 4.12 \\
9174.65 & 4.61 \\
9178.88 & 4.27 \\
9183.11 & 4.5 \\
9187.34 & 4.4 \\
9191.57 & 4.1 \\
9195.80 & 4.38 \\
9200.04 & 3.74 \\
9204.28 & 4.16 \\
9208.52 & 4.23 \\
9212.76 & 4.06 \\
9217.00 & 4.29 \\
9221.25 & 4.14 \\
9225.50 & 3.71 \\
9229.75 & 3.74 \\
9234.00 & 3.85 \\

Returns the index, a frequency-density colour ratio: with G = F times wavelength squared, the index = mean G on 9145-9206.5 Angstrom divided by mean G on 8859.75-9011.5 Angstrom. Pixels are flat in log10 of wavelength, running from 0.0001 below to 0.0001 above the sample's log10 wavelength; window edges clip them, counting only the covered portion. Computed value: 1.04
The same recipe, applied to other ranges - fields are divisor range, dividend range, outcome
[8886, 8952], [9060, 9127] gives 1.06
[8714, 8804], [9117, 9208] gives 1.00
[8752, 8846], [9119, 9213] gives 1.01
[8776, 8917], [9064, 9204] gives 1.05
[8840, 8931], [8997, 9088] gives 1.08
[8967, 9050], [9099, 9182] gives 1.01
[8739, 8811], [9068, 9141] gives 1.02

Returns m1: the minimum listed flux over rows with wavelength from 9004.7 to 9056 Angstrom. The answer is 3.61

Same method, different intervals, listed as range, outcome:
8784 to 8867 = 4.03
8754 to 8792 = 3.5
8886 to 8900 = 3.2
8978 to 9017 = 3.71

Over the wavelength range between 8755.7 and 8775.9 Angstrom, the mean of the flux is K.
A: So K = 4.54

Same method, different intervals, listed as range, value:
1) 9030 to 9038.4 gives 4.38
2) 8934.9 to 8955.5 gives 4.52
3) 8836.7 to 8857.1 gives 4.46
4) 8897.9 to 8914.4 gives 4.19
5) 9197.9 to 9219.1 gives 4.1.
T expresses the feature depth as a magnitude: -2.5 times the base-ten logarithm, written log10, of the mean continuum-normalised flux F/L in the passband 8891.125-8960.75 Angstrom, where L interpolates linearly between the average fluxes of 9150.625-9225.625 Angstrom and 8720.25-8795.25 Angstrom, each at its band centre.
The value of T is 0.04 mag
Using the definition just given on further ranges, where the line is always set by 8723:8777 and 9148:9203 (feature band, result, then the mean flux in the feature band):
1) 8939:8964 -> 0.03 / 4.38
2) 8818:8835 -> 0.02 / 4.52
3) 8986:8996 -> 0.12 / 4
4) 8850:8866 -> 0.05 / 4.36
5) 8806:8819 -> 0.03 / 4.51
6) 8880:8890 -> 0.21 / 3.75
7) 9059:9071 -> 0.01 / 4.34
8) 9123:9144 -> 0.02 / 4.24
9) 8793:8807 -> 0.05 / 4.45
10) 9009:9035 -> 0.05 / 4.21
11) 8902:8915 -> 0.10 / 4.14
